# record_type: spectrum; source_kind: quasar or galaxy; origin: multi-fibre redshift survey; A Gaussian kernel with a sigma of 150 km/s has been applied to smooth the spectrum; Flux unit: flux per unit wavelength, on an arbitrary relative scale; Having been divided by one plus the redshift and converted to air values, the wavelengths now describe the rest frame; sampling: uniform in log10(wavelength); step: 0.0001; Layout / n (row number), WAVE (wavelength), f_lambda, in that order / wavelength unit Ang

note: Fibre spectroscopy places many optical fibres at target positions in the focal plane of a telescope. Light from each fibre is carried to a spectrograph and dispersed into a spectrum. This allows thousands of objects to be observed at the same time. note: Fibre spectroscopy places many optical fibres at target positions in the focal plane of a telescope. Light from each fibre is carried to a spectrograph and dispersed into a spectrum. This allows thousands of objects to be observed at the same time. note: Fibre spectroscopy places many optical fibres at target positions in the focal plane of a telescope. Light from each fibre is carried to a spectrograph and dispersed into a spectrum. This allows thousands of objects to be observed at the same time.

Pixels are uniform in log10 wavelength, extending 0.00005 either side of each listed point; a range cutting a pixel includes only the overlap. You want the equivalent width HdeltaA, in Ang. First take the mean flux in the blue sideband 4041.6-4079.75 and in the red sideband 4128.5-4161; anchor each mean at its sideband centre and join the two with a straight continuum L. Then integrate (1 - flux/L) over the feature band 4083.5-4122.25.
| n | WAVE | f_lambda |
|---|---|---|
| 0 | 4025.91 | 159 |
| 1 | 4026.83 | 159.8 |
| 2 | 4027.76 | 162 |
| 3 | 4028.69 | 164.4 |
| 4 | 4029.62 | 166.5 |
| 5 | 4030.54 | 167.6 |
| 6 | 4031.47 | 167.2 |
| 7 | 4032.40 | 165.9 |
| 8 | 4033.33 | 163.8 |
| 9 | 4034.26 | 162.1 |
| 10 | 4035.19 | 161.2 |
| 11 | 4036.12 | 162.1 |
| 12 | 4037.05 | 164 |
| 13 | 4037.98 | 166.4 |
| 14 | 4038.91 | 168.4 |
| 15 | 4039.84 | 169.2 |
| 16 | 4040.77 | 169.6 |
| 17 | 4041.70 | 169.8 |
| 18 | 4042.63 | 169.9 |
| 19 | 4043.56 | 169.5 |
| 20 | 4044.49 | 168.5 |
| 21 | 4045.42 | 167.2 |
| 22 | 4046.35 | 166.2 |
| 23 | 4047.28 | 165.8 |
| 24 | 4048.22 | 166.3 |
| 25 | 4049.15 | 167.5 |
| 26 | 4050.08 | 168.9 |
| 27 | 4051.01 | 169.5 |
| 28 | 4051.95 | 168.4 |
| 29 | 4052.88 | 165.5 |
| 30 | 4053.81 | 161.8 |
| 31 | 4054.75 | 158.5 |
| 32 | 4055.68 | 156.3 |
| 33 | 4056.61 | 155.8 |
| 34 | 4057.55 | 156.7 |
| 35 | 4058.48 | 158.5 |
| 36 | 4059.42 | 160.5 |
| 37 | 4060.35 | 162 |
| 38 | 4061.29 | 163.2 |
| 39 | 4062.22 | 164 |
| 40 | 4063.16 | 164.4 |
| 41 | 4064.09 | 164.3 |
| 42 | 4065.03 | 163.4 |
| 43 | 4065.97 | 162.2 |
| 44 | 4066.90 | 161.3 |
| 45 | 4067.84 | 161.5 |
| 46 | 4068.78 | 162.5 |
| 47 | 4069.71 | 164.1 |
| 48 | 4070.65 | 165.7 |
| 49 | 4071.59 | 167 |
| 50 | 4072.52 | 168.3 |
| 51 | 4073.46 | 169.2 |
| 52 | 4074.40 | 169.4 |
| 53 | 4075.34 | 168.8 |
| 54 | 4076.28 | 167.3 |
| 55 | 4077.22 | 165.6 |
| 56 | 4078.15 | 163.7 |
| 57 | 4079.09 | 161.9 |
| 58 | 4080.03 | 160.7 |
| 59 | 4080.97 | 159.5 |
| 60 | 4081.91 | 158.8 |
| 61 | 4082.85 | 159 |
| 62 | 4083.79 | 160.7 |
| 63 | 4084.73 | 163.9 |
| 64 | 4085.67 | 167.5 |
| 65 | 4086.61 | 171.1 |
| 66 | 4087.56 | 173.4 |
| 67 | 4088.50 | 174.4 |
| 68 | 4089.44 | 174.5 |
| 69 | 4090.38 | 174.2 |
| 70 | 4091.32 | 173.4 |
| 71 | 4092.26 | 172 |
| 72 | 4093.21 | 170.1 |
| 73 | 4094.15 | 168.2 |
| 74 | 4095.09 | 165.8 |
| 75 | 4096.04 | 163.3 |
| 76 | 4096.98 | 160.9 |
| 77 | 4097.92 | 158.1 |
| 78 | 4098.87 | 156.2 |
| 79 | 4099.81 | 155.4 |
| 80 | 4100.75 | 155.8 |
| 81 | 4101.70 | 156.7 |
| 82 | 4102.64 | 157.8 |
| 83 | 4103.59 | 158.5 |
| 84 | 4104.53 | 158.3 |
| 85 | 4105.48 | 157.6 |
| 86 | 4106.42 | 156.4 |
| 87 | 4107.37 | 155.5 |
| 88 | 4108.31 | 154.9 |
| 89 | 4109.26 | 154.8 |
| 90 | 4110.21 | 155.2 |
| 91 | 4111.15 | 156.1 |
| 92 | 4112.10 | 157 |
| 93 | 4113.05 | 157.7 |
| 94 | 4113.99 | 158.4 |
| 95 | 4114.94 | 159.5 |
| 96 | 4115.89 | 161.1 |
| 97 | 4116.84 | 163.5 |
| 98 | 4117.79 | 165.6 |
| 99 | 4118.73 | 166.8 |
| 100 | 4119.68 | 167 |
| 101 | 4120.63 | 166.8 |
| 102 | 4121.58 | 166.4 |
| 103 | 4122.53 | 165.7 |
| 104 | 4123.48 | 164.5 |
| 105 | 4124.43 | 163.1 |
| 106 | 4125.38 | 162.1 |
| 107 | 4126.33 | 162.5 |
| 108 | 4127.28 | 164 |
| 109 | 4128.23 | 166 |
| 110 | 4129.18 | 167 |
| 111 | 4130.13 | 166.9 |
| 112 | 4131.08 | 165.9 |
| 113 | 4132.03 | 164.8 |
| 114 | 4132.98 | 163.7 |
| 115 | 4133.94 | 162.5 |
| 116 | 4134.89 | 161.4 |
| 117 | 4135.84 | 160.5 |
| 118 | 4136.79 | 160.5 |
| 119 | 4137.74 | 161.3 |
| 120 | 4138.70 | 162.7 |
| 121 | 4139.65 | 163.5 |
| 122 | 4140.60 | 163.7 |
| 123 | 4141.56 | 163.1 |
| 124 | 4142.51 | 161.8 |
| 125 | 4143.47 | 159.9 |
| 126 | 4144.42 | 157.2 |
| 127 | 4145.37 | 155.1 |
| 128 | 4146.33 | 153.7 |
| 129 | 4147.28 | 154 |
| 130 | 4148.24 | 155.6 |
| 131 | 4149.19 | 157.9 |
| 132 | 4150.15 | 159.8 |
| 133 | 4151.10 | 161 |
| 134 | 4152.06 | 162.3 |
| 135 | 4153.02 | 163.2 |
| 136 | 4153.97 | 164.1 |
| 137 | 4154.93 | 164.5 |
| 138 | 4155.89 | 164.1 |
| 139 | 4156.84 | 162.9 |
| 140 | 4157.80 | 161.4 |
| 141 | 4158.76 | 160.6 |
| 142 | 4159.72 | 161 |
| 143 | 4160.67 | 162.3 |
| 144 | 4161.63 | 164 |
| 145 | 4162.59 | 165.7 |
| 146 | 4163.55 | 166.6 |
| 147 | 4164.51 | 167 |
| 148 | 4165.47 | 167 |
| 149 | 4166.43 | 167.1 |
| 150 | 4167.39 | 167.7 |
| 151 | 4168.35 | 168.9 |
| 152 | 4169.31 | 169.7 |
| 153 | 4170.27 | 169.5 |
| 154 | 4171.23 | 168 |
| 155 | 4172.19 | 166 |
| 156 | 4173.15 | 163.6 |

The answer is 0.08 Ang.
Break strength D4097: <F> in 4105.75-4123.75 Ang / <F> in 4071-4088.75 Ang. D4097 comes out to 1.0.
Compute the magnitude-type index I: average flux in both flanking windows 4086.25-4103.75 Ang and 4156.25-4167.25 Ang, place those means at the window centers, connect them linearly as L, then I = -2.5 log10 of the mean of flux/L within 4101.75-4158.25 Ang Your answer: 0.024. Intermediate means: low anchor 165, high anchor 164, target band 161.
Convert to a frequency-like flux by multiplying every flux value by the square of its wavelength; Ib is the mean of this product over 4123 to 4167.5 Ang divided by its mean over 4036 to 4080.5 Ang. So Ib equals 1.03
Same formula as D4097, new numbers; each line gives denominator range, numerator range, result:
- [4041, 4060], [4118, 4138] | 1.00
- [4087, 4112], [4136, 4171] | 1.00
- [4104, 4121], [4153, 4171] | 1.04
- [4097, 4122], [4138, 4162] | 1.01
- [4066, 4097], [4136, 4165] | 0.97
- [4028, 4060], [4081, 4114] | 0.98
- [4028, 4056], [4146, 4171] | 0.98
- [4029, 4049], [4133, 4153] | 0.96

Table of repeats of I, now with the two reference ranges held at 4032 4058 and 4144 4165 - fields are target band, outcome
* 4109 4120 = 0.016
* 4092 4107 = 0.018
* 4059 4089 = -0.004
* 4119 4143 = -0.013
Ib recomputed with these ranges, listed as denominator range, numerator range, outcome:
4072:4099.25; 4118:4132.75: 1.01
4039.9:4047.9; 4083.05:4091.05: 1.03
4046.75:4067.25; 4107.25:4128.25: 1.02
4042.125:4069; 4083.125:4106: 1.02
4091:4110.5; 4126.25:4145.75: 1.03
